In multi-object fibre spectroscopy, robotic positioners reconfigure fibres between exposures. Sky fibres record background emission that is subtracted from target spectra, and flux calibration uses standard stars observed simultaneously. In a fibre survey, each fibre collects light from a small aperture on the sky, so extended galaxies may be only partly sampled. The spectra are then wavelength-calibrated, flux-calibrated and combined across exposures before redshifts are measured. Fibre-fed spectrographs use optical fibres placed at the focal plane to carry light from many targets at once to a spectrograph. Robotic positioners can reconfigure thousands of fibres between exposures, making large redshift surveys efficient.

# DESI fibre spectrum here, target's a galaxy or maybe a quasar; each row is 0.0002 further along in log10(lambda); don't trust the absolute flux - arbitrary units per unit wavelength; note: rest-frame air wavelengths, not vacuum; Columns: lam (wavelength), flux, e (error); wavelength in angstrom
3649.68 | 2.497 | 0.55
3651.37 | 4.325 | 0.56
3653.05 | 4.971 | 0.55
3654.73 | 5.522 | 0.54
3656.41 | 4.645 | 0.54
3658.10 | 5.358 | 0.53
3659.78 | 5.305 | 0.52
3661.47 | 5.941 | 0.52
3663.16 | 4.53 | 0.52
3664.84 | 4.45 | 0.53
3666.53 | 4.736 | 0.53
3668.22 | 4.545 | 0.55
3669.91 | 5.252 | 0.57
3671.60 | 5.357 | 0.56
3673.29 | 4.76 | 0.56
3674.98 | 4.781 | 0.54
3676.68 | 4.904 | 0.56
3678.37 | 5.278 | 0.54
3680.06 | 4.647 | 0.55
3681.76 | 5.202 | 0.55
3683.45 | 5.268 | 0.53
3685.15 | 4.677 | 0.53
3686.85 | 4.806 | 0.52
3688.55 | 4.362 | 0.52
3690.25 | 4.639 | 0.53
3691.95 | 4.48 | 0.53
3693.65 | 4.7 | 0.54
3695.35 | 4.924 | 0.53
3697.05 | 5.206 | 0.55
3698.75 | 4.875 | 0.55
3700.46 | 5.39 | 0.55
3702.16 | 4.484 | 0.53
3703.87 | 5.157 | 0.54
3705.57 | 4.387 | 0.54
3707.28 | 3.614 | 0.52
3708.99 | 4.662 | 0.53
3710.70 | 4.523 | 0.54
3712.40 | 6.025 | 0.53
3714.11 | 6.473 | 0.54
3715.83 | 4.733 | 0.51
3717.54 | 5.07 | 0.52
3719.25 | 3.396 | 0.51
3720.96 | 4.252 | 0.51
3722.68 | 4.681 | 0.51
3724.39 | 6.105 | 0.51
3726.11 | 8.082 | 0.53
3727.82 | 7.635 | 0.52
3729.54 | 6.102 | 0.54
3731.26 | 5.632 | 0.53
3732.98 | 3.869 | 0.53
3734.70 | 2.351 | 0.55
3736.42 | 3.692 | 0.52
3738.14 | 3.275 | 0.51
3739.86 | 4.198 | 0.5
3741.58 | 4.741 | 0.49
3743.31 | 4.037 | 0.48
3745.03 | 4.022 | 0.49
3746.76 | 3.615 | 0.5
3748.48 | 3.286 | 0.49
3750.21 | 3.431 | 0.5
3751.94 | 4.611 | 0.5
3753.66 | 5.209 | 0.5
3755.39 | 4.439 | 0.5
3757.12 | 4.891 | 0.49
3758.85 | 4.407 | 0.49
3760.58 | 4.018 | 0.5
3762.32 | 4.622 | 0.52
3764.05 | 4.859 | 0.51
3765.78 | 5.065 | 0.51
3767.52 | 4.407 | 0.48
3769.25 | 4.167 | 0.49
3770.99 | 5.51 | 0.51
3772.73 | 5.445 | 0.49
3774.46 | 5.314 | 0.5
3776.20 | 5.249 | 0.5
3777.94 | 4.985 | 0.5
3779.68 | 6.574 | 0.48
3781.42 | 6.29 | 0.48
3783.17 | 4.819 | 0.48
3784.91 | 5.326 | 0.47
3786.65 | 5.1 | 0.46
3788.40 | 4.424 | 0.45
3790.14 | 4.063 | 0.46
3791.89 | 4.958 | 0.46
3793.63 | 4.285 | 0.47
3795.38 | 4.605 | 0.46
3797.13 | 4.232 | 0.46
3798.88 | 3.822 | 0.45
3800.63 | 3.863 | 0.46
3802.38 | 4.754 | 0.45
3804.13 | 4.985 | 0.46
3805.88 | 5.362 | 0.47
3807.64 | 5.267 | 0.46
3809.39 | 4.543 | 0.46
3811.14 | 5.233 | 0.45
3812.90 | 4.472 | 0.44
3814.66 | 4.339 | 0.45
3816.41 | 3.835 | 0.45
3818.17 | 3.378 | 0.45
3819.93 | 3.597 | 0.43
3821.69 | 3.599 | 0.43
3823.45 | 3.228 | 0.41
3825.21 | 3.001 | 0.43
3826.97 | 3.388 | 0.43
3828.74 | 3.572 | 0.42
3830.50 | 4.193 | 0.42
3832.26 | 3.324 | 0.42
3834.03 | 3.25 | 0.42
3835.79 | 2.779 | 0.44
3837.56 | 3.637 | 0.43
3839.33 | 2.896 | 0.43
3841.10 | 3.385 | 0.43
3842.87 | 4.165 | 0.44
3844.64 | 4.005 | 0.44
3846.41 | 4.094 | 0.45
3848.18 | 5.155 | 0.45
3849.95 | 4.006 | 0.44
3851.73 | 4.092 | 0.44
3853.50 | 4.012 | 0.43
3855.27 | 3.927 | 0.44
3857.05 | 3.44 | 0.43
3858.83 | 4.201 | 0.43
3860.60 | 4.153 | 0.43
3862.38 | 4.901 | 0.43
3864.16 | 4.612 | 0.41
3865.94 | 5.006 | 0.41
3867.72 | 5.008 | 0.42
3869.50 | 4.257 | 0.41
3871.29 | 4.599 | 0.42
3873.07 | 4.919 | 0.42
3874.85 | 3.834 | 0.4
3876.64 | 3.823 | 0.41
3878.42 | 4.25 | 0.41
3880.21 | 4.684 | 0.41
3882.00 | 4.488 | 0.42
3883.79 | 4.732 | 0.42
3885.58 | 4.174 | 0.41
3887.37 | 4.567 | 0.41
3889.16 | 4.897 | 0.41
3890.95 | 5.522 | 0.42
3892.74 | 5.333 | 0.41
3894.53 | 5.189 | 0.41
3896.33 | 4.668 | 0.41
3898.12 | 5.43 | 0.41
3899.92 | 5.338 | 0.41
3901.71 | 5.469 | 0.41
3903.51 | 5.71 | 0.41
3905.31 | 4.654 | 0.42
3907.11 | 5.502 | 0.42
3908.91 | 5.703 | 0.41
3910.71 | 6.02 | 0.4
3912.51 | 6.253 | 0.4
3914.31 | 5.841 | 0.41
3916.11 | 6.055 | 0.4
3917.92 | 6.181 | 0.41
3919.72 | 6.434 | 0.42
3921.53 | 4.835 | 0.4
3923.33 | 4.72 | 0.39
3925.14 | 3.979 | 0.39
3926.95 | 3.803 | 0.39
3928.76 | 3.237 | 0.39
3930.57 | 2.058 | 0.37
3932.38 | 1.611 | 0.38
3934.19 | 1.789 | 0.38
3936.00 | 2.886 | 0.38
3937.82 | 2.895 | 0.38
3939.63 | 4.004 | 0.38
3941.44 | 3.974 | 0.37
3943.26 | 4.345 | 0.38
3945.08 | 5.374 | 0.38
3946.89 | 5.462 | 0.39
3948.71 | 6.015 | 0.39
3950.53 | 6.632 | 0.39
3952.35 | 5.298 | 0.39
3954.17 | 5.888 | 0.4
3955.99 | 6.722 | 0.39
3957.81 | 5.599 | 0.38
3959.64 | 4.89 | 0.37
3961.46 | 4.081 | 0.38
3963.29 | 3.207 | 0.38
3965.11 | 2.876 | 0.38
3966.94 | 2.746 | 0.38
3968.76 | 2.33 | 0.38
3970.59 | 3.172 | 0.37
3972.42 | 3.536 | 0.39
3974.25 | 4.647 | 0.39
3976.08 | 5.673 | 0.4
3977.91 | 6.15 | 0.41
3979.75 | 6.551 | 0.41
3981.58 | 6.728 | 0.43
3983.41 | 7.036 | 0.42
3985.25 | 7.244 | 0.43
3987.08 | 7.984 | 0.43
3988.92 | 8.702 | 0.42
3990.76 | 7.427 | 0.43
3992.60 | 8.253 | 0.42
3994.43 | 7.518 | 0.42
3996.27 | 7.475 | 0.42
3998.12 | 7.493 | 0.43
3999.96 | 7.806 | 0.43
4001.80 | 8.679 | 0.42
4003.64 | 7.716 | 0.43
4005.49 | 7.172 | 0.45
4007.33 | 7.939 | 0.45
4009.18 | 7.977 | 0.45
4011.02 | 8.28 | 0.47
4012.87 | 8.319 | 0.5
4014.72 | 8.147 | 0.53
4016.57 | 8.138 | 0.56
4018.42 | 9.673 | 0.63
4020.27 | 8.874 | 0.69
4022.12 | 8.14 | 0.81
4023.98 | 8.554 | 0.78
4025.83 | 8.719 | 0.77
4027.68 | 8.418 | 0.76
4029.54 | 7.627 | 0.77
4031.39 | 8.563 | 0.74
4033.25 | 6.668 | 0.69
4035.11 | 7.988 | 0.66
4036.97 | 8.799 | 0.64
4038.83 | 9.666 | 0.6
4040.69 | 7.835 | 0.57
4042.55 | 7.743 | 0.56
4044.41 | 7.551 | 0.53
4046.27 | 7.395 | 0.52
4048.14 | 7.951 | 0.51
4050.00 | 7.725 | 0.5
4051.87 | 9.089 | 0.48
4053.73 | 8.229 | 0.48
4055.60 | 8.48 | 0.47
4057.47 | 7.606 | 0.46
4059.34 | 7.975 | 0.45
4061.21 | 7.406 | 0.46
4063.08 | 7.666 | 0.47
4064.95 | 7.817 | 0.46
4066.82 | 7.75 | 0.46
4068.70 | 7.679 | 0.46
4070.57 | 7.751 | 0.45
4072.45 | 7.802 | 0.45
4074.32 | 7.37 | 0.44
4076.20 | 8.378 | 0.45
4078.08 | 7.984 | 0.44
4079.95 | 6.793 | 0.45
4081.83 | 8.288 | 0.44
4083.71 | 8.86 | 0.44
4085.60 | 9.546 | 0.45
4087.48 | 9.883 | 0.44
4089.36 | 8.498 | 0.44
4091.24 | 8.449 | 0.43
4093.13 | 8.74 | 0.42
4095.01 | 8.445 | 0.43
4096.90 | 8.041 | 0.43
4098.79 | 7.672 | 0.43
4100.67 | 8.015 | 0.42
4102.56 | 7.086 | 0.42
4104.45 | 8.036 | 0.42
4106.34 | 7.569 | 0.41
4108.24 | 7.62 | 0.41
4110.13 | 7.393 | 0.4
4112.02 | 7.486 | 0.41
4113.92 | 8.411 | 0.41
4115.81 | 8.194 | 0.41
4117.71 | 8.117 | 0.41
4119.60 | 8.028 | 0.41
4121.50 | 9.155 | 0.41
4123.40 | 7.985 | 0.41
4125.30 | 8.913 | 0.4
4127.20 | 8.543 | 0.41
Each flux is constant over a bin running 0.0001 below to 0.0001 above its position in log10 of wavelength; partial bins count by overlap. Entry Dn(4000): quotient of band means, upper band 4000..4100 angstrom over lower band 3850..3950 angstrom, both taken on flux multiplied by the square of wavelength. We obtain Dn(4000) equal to 1.9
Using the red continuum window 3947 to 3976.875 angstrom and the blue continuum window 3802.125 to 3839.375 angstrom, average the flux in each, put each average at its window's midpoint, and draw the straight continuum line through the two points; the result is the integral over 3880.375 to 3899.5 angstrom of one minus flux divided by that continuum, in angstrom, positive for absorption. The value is -2.85 angstrom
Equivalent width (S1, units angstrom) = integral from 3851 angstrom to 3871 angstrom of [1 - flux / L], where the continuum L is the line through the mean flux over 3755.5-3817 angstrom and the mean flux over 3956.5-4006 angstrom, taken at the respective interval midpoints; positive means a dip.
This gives 3.5 angstrom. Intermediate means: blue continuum 4.8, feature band 4.34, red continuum 6.03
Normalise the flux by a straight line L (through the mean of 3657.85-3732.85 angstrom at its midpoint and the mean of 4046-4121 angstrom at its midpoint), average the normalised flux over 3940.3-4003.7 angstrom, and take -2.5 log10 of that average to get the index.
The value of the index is 0.23 mag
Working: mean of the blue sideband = 5.06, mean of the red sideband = 8.04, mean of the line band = 5.84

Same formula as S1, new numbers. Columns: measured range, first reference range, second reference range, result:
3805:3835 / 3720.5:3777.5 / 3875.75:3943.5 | 4.5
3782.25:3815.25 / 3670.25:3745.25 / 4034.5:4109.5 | 5.8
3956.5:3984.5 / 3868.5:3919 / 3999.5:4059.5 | 9.0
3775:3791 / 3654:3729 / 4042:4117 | 1.5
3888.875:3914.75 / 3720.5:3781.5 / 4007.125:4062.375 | 4.5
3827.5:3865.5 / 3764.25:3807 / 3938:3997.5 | 9.0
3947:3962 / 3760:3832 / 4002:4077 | 2.6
